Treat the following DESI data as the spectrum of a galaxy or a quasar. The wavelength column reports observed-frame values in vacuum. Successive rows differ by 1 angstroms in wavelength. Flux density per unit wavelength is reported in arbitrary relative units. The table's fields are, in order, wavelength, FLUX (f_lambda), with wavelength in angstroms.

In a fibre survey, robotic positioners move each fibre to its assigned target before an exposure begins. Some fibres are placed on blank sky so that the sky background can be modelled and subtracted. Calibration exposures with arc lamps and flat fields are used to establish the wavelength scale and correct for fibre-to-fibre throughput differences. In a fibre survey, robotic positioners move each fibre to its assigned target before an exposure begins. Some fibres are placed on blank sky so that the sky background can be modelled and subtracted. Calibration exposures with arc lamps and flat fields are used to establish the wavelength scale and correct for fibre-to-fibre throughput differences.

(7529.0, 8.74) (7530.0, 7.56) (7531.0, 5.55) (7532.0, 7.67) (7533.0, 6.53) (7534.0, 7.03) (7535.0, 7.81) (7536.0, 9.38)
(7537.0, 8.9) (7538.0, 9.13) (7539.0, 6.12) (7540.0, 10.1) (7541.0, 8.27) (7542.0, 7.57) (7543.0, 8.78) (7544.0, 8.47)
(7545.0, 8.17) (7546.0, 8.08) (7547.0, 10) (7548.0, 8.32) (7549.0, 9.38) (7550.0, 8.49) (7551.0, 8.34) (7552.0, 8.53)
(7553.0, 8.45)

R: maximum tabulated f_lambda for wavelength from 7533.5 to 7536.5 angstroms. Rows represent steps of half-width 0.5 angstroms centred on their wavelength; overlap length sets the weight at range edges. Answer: 9.38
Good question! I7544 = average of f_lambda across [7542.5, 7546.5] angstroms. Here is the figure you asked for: 8.38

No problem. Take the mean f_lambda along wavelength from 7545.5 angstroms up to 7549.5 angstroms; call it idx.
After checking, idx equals 8.95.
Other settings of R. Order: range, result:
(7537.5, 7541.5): 10.1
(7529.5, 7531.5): 7.56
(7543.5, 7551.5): 10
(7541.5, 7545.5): 8.78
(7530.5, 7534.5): 7.67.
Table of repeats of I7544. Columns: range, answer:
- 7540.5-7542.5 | 7.92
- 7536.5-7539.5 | 8.05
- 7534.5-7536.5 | 8.6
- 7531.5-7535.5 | 7.26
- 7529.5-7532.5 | 6.93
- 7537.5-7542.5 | 8.24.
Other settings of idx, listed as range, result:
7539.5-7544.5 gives 8.64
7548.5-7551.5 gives 8.74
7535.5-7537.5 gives 9.14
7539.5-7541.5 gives 9.18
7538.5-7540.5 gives 8.11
